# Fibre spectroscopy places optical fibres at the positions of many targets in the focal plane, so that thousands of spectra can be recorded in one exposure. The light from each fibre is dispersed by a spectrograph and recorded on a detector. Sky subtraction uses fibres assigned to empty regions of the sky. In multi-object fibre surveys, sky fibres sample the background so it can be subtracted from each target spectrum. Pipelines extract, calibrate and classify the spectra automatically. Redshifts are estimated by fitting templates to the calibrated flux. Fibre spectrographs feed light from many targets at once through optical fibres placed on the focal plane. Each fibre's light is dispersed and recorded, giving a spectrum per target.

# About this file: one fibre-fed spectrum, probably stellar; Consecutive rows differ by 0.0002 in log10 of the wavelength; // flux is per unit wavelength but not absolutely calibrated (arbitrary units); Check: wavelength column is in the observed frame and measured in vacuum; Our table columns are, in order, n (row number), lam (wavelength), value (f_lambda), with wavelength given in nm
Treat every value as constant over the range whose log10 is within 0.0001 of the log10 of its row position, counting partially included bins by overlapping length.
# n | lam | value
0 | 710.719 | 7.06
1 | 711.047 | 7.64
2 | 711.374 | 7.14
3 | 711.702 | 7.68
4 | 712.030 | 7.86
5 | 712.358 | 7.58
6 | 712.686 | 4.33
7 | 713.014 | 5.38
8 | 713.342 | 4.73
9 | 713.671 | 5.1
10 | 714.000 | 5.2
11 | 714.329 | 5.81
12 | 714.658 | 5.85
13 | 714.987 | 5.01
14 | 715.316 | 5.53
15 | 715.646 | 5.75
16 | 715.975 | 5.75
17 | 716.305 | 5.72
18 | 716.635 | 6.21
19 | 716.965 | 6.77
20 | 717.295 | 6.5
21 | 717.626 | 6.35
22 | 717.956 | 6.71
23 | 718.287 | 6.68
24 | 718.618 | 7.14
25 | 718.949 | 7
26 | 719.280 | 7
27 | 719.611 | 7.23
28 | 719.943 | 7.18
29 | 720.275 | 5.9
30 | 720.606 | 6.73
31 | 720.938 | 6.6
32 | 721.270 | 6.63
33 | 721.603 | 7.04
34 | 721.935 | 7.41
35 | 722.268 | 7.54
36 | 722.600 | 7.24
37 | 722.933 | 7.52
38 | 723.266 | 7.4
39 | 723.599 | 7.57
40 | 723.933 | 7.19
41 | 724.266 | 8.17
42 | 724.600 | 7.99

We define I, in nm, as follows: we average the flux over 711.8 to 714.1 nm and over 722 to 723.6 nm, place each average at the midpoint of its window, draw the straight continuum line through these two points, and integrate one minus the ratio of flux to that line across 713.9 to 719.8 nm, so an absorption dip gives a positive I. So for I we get 0.20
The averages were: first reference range 5.81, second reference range 7.44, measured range 6.25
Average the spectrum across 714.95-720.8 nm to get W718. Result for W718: 6.43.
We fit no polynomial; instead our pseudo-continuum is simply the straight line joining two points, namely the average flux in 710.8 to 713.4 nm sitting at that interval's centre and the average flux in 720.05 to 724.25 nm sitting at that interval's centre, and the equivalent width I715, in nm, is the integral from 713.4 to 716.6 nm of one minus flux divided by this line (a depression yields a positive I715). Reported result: 0.59 nm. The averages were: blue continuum 6.63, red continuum 7.11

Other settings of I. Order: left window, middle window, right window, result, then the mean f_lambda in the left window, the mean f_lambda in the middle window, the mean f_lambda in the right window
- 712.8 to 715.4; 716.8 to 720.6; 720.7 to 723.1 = -0.24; 5.3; 6.77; 7.13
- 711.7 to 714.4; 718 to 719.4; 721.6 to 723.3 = -0.03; 5.86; 6.93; 7.39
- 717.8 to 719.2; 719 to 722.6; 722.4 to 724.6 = 0.13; 6.89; 6.94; 7.55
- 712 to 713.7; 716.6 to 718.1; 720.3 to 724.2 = -0.03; 5.73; 6.53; 7.15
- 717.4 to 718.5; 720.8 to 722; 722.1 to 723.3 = 0.05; 6.6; 6.88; 7.43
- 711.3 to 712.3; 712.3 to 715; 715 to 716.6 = 0.53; 7.6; 5.38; 5.67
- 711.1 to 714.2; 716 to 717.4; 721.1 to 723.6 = 0.08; 6.16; 6.24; 7.27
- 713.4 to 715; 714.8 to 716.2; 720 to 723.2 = 0.04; 5.38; 5.53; 6.98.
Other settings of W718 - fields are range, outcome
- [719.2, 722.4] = 6.92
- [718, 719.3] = 6.93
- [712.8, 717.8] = 5.7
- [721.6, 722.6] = 7.37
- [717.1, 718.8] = 6.68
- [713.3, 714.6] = 5.3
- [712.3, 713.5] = 5.33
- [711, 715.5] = 6.02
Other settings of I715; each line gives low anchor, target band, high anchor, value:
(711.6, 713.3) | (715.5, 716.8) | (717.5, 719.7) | 0.160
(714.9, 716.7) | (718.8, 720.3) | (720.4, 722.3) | -0.100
